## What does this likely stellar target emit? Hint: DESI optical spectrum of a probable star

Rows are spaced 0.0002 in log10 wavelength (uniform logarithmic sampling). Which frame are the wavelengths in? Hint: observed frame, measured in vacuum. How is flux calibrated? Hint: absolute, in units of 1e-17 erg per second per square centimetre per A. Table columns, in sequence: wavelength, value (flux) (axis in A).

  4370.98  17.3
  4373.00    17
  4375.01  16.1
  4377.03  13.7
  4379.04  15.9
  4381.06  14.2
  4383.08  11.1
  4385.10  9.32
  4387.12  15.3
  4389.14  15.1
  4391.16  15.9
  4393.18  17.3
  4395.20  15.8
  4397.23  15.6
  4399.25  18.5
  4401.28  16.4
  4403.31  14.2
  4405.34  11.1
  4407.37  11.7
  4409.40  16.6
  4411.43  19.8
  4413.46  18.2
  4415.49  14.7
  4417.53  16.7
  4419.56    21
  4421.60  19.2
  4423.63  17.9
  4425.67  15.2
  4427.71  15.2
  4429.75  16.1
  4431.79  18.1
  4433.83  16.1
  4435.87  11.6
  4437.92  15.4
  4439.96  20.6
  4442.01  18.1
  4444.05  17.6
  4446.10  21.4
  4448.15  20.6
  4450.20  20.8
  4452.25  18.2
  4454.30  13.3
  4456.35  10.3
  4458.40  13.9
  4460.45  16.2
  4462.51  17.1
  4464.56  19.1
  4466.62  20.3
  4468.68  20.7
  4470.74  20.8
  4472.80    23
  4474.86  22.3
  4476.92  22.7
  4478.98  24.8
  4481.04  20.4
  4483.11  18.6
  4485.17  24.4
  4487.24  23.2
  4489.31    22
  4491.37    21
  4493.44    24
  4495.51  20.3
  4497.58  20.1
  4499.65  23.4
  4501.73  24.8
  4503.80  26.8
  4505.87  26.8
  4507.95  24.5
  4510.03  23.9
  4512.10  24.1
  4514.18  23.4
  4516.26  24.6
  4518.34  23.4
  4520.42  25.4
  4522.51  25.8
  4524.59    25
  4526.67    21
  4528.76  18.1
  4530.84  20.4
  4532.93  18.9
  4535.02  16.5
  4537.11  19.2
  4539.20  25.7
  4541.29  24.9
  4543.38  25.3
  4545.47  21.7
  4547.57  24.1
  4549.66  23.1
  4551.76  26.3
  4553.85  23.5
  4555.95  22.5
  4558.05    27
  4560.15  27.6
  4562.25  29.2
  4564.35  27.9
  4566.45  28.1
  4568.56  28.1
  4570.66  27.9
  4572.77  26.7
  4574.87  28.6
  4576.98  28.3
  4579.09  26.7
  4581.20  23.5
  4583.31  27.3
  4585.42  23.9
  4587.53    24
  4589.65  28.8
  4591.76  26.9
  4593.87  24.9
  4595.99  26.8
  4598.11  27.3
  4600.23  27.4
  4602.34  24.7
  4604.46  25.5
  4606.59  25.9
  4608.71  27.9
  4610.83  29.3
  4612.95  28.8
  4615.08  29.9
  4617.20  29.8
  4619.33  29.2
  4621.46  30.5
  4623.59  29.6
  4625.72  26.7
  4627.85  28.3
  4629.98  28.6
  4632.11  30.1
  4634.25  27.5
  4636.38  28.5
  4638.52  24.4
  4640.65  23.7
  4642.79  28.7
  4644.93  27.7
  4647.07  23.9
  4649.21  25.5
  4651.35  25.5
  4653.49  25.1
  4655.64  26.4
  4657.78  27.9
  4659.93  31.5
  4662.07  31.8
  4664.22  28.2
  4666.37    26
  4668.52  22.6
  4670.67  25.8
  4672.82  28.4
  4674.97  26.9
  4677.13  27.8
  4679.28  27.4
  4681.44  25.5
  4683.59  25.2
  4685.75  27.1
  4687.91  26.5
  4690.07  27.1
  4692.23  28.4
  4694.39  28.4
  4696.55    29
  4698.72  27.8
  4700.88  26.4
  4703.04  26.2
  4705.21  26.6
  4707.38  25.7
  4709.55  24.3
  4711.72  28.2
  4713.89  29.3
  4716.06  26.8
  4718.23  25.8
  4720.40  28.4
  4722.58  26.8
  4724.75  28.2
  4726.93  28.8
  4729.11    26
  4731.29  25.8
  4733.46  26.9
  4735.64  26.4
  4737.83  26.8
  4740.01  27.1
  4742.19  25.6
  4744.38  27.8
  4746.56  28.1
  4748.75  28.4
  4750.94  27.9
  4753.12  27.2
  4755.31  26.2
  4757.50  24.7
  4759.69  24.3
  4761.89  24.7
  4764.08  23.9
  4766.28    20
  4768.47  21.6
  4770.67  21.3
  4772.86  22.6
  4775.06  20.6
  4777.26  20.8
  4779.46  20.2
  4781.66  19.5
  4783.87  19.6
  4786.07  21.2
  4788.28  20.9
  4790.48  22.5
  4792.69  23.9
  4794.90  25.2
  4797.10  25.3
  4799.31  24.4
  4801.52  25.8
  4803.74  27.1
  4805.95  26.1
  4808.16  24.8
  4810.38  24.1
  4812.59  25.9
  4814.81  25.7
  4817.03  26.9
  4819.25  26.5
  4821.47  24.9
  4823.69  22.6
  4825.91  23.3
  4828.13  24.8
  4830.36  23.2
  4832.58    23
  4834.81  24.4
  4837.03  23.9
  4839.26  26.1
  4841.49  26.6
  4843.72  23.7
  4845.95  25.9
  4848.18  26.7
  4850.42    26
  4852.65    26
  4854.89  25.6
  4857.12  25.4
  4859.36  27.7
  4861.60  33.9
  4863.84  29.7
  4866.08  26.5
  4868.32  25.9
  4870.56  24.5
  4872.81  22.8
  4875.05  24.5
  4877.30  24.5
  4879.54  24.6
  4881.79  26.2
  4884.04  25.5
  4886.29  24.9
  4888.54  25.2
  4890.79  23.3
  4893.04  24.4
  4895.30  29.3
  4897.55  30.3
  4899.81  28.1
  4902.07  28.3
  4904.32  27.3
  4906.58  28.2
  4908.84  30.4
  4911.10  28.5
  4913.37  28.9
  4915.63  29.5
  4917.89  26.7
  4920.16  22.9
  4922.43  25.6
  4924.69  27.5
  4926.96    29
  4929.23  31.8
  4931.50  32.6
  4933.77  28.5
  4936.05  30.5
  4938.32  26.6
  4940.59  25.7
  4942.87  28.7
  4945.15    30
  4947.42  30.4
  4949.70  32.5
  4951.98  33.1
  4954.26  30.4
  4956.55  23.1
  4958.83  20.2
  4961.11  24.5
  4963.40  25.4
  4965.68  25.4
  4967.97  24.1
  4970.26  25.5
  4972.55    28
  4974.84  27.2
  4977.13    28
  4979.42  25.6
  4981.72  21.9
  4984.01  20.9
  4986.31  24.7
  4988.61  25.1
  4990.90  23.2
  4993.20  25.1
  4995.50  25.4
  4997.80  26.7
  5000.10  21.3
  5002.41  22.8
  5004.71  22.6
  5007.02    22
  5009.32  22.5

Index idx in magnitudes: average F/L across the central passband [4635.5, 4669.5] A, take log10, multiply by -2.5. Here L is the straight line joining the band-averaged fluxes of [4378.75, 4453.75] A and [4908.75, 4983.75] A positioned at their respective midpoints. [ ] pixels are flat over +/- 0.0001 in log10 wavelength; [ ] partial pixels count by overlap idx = -0.25 mag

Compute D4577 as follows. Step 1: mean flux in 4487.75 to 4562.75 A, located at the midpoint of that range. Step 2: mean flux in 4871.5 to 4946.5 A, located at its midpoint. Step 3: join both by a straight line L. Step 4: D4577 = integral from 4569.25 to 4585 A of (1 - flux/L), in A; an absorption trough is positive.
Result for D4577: -1.9 A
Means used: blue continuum 23.4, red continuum 27.3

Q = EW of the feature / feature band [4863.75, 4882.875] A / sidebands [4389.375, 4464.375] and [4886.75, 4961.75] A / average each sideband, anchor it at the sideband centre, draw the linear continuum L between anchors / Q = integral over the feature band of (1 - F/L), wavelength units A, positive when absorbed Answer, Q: 1.1 A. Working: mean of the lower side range 16.6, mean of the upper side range 27.9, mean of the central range 25.2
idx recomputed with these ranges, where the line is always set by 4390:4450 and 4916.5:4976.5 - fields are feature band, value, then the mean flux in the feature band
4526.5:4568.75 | -0.22 mag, 23.7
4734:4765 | -0.12 mag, 26.4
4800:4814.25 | -0.04 mag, 25.6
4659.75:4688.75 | -0.23 mag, 27.1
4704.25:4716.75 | -0.18 mag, 26.8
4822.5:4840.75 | 0.05 mag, 24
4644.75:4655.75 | -0.18 mag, 25.5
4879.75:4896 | 0.04 mag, 25.4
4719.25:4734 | -0.18 mag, 27.3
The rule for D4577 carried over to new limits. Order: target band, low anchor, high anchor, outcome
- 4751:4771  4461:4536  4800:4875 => 0.62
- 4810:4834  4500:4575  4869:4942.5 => 1.67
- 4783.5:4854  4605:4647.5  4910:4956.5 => 9.55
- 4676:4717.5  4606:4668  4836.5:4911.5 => 0.66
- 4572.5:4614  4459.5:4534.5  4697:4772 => -4.93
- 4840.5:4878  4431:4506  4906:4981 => 0.08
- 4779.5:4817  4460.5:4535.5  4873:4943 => 3.00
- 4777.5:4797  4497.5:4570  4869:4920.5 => 3.04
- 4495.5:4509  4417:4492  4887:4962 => -3.00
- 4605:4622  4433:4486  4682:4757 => -3.63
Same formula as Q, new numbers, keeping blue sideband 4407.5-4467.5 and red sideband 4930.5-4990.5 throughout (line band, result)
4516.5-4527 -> -3.2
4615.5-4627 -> -4.9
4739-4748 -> -1.7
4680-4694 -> -3.2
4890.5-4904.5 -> -1.0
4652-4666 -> -4.6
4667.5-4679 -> -2.6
